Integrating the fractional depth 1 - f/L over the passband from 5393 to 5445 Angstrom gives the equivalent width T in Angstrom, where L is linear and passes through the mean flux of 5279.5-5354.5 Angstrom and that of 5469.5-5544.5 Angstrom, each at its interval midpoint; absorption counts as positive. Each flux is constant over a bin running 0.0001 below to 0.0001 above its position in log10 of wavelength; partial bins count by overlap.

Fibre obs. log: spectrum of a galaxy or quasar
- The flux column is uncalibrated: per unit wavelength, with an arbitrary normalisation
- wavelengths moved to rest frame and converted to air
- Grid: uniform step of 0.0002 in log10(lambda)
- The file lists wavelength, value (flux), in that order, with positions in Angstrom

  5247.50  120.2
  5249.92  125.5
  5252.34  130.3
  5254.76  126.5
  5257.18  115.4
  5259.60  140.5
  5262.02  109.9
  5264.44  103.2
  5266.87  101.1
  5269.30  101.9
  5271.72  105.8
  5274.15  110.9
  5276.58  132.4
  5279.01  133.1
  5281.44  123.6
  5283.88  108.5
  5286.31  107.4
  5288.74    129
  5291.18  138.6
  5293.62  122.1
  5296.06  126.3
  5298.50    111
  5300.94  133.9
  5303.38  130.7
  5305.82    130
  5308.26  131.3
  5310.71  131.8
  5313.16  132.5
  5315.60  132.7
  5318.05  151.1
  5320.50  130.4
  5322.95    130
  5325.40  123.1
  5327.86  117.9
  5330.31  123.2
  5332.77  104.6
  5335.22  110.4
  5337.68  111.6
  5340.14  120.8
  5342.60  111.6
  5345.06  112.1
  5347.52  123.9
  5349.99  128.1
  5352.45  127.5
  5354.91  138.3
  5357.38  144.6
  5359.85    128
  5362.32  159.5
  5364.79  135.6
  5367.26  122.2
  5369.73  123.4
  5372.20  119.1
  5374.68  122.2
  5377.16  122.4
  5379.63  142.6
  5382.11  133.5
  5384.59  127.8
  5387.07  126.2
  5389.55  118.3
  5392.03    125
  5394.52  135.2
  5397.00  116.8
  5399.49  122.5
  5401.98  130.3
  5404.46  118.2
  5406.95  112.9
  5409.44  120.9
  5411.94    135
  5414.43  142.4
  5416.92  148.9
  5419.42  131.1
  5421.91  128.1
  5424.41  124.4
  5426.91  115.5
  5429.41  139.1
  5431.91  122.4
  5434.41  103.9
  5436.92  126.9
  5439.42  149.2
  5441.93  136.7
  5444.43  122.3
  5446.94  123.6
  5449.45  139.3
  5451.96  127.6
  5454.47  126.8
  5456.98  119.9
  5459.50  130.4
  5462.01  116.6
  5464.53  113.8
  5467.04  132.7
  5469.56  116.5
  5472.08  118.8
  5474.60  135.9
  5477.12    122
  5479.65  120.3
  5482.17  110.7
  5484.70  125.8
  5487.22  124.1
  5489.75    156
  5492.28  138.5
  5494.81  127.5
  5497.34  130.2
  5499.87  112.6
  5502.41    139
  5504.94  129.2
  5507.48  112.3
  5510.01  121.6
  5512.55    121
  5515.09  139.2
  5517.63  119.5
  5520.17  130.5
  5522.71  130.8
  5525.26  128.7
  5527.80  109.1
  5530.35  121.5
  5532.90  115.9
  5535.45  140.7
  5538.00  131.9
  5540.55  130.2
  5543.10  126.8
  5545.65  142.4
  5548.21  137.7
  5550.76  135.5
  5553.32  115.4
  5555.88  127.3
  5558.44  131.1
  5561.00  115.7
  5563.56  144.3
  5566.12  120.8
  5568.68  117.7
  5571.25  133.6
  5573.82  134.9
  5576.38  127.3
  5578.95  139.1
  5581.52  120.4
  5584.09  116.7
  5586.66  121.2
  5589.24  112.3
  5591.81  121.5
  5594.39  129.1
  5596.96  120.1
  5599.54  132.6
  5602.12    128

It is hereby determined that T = -1.02 Angstrom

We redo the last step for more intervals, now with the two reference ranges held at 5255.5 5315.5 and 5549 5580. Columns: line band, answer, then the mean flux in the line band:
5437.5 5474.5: -0.33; 127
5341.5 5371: -1.50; 130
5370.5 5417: -0.93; 127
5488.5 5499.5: -0.79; 136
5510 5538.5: 0.39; 126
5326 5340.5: 0.95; 115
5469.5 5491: 0.08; 126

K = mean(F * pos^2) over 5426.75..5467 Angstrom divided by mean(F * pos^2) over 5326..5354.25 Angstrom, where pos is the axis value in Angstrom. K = 1.11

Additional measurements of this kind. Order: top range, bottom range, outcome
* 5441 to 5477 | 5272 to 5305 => 1.09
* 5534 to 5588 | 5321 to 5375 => 1.12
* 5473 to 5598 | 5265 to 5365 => 1.11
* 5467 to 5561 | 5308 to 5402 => 1.06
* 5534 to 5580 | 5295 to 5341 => 1.14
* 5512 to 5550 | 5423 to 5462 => 1.05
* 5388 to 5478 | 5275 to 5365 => 1.04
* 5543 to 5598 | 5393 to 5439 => 1.06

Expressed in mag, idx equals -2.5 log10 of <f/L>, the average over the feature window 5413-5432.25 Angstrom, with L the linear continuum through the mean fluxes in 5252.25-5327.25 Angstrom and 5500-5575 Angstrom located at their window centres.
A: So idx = -0.05 mag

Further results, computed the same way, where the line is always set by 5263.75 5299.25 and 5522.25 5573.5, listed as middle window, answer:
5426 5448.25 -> -0.03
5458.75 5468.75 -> 0.02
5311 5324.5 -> -0.14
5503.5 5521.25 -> 0.01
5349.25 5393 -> -0.08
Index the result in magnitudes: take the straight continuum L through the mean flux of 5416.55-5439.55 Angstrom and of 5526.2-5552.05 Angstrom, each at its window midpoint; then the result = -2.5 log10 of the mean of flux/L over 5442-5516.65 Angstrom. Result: 0.02 mag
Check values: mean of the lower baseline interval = 127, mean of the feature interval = 126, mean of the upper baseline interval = 129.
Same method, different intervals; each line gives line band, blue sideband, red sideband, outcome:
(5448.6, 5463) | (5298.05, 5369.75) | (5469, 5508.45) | 0.000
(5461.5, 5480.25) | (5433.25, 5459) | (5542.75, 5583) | 0.050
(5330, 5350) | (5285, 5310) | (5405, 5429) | 0.107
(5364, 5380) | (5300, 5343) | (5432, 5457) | 0.007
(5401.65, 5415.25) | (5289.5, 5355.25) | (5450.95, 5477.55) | -0.014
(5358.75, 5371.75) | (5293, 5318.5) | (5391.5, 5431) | -0.035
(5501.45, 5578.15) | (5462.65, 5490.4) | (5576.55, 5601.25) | -0.032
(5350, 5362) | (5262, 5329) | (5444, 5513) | -0.100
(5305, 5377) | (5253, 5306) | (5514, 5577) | -0.042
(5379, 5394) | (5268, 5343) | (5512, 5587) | -0.035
